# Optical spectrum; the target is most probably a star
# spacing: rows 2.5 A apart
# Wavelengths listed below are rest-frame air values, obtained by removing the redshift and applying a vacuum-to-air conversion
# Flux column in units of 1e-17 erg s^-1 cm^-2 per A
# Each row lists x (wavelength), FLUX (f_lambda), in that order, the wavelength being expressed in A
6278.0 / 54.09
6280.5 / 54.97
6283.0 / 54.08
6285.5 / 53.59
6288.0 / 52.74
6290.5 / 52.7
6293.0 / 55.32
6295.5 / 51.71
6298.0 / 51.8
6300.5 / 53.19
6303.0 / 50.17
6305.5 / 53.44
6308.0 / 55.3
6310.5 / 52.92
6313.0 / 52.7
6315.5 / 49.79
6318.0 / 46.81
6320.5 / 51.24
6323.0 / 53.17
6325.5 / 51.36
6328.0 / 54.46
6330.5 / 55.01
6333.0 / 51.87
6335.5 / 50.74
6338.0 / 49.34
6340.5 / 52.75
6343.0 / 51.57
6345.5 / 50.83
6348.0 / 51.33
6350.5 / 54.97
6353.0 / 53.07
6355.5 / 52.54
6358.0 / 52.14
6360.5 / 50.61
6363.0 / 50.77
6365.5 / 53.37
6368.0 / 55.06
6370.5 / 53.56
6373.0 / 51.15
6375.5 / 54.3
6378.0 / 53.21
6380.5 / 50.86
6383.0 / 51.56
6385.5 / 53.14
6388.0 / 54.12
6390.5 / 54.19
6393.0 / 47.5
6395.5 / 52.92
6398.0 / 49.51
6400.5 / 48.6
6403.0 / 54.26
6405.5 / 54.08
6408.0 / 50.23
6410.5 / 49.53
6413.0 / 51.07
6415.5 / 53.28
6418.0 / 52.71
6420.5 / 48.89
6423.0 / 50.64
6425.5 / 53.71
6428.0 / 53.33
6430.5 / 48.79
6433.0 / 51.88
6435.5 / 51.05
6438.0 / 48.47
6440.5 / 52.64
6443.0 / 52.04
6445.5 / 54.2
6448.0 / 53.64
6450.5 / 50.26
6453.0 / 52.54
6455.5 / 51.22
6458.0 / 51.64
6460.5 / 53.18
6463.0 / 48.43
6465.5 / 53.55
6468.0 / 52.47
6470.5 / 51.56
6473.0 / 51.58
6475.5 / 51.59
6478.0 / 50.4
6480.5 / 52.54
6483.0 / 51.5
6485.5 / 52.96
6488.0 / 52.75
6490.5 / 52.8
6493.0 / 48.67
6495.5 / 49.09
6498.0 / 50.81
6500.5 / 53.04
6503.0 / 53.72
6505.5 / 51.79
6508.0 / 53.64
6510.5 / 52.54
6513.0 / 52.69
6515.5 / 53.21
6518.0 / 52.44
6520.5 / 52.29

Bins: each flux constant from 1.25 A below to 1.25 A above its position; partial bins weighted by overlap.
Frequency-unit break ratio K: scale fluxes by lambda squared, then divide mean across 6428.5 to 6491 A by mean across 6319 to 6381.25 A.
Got 1.02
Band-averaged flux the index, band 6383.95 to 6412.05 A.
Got 51.6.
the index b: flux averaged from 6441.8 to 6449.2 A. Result 53.3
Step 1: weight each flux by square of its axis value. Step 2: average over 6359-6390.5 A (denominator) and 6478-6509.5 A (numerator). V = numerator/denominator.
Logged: 1.02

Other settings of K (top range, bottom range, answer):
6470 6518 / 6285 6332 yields 1.05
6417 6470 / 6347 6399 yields 1.01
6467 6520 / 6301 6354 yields 1.05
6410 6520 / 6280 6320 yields 1.04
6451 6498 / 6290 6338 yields 1.04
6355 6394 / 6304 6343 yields 1.02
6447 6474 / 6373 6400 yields 1.02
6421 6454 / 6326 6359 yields 1.02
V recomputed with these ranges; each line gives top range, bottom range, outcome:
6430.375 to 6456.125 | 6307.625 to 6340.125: 1.03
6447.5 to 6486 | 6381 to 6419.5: 1.02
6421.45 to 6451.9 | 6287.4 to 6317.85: 1.03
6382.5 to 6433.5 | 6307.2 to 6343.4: 1.02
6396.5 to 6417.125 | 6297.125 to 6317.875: 1.02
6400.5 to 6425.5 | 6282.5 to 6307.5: 1.01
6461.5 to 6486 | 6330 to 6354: 1.03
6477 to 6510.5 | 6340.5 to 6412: 1.03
